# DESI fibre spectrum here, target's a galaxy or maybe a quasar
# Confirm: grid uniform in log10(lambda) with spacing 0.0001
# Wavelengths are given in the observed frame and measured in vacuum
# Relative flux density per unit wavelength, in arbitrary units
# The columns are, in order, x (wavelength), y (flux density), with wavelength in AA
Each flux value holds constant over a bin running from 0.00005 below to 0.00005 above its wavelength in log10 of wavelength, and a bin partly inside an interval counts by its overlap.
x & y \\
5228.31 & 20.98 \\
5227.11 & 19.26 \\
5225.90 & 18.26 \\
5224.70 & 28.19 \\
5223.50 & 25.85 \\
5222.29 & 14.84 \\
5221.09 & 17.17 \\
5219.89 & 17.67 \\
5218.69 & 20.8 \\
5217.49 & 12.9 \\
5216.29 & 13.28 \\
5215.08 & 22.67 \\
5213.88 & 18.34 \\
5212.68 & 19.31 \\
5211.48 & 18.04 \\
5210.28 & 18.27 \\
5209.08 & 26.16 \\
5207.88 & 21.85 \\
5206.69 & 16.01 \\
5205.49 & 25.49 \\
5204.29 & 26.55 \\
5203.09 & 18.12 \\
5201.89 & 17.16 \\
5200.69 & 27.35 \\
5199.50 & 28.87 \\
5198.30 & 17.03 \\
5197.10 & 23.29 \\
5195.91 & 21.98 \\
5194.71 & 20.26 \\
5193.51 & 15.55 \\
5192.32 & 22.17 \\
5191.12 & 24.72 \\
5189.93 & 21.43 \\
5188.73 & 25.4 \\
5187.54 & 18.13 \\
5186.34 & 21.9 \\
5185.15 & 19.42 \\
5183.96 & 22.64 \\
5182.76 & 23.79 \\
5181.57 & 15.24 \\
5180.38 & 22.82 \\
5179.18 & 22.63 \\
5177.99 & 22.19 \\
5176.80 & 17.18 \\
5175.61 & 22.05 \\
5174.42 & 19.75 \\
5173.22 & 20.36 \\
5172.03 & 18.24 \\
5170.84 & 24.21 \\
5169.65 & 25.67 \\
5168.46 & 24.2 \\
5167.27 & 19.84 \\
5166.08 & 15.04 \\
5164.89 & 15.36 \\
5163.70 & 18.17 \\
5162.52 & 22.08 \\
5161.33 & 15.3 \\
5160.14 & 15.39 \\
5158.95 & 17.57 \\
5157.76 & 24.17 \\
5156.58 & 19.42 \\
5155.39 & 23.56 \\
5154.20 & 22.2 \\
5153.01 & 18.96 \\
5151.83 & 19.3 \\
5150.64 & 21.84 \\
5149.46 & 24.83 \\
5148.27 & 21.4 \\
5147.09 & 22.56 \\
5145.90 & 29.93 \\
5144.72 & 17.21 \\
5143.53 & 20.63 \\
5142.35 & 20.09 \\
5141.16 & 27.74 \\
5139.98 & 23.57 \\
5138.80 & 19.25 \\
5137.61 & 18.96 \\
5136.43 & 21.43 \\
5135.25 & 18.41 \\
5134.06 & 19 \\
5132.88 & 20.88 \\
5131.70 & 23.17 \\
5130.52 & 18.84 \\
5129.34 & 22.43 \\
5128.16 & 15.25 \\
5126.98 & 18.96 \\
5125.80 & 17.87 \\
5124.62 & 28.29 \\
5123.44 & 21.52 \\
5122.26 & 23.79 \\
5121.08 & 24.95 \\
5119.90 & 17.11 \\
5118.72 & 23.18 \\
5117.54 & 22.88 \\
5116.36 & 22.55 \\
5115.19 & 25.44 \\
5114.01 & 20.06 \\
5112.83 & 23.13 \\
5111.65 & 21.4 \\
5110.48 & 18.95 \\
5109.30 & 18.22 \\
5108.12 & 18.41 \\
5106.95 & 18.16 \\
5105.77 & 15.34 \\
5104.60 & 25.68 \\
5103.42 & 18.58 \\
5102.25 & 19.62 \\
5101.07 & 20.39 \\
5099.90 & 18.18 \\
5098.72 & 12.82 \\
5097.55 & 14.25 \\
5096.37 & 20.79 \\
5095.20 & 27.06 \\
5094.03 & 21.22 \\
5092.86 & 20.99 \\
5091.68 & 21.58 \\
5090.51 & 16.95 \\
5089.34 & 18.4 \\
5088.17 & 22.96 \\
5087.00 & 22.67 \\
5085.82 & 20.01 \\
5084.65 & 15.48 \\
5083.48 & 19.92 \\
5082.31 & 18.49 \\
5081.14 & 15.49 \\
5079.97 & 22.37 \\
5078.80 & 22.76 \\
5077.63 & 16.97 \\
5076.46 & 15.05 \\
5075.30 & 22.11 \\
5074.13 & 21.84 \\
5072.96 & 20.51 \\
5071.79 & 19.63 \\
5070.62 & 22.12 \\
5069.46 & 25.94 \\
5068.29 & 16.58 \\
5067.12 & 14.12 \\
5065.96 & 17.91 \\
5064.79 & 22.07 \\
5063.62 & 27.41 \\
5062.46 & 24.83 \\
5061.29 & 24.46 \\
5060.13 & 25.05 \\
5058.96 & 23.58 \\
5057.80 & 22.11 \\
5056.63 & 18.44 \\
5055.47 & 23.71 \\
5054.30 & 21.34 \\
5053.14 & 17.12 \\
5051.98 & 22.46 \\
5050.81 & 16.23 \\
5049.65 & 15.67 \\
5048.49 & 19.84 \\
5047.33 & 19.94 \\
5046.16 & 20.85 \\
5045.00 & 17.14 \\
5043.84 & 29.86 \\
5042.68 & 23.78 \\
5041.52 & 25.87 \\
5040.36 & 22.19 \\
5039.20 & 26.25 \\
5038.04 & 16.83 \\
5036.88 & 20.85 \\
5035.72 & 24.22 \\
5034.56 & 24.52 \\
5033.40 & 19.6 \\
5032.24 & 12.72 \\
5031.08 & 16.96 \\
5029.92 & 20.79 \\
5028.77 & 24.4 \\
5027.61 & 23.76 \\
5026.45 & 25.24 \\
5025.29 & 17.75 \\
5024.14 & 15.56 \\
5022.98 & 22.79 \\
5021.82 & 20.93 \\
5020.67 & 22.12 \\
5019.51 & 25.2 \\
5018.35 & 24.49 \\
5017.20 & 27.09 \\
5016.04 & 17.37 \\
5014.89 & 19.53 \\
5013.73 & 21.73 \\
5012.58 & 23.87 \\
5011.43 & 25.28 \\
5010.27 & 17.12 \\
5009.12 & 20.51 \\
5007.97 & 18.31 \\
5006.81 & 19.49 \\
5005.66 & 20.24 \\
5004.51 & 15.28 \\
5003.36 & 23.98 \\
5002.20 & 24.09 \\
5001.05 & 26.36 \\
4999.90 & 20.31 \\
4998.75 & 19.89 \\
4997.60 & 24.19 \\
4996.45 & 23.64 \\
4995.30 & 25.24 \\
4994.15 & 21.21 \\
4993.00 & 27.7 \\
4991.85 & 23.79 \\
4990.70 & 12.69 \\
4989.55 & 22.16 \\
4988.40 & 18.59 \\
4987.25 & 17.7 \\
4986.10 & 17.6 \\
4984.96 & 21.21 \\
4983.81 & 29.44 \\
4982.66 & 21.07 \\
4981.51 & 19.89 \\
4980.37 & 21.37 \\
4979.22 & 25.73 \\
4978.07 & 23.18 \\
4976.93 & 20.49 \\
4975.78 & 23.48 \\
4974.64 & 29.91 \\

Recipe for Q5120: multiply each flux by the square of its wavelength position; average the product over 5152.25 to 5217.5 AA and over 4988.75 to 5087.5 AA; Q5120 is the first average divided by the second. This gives 1.0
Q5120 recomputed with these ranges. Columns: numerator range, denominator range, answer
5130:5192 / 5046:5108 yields 1.07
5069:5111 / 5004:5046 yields 0.94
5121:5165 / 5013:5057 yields 1.03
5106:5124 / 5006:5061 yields 1.03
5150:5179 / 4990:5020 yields 0.98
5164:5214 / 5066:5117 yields 1.10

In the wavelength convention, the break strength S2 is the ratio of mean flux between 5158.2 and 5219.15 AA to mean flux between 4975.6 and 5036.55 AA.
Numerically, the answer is 0.9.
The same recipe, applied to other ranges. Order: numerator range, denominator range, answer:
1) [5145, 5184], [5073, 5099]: 1.06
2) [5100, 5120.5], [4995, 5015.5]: 0.95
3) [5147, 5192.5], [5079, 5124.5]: 1.02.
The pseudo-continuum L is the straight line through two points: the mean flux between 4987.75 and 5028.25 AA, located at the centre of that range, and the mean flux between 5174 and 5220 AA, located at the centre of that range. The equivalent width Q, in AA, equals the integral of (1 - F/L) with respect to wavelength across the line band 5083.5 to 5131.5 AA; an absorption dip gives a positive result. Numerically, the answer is 1.8 AA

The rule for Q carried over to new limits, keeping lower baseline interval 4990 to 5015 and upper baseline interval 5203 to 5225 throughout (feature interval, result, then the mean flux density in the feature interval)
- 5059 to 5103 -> 1.6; 20.3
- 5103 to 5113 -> 0.6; 19.6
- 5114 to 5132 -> -0.8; 21.7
